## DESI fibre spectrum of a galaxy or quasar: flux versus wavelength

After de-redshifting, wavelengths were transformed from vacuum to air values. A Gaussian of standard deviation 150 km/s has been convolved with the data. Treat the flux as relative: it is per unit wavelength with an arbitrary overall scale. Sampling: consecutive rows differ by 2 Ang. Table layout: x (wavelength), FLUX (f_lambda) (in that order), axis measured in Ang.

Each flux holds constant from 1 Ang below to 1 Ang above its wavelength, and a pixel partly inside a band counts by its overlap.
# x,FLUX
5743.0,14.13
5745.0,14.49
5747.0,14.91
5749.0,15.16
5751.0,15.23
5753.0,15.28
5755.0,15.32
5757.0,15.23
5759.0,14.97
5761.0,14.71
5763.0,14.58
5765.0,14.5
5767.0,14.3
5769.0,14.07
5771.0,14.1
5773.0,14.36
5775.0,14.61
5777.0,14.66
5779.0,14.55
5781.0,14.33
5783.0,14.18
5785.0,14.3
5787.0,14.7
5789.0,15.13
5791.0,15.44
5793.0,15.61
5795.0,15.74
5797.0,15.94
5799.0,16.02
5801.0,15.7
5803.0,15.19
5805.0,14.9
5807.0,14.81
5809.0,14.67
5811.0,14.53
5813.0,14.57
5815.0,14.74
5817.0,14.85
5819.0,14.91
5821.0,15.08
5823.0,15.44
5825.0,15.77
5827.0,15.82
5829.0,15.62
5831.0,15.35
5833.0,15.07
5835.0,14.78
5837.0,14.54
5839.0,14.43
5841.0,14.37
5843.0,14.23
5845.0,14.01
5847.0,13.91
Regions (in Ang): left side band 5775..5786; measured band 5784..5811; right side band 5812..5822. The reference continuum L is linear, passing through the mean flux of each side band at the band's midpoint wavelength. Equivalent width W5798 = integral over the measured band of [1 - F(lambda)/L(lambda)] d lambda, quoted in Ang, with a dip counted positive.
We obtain -1.1 Ang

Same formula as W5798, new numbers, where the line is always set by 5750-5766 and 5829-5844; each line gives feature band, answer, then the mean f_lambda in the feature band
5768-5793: 0.56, 14.6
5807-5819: 0.09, 14.7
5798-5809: -0.31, 15.3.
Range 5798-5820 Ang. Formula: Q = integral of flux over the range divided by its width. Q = 15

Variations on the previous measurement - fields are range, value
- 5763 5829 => 14.9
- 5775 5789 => 14.5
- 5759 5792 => 14.5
